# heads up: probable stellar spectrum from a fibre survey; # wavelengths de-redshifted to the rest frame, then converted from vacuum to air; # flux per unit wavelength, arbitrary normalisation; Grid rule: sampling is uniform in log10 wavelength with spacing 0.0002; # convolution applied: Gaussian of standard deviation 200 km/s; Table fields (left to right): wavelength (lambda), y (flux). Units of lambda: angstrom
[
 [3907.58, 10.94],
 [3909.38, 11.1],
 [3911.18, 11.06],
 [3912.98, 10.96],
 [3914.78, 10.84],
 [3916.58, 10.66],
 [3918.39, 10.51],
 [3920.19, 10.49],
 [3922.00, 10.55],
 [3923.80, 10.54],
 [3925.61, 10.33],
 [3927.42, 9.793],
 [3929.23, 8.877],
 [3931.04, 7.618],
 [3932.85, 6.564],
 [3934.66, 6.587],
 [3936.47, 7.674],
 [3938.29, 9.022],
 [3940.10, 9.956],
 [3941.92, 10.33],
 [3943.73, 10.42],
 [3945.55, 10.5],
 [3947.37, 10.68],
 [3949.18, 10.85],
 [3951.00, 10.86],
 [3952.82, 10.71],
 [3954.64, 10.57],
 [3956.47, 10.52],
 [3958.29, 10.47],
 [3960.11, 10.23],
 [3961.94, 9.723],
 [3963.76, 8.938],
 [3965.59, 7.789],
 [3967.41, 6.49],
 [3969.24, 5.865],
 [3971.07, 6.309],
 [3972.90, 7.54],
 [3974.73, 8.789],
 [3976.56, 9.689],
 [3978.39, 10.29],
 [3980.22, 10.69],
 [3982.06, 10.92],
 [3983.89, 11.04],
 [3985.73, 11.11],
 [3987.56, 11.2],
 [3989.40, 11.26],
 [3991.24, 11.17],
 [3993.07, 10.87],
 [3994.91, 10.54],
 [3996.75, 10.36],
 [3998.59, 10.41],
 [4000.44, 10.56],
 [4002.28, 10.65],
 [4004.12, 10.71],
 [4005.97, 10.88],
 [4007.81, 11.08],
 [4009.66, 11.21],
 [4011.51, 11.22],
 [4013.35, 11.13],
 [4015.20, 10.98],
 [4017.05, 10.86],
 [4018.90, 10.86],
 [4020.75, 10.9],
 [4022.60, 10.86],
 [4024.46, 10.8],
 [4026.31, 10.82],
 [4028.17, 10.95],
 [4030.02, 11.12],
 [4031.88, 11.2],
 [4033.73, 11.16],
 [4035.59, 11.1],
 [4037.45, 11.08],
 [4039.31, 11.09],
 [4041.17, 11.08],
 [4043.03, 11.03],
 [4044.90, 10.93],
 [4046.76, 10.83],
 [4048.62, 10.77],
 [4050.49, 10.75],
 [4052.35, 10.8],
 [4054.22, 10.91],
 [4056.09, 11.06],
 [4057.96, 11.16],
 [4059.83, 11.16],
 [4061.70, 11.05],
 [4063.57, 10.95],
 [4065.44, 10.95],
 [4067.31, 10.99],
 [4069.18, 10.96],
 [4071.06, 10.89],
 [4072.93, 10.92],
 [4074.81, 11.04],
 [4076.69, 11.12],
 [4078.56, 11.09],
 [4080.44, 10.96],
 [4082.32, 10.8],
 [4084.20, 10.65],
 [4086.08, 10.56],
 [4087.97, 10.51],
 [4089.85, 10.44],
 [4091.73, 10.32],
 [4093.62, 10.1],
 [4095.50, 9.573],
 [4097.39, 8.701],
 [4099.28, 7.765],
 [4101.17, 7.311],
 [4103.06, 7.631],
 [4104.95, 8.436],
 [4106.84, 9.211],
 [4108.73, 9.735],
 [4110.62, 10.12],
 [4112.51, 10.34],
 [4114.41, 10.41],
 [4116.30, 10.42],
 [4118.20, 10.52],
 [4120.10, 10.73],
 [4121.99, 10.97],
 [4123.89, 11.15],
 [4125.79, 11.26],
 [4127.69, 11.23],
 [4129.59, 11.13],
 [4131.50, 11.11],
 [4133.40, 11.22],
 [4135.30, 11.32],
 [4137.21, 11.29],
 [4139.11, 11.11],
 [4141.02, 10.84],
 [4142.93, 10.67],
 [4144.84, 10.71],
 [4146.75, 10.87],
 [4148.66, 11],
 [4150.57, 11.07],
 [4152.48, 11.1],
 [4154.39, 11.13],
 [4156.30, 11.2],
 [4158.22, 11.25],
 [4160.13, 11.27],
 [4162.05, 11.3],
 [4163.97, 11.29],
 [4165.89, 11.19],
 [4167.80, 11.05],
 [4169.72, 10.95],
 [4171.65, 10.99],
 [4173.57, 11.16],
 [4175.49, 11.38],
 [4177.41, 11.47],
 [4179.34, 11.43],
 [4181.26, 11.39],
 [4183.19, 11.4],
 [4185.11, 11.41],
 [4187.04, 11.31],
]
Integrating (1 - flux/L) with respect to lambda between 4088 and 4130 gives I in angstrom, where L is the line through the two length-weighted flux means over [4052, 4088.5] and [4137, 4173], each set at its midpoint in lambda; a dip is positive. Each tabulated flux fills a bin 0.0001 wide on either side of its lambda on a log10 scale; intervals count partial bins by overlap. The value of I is 4.2 angstrom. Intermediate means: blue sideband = 10.9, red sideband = 11.1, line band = 9.89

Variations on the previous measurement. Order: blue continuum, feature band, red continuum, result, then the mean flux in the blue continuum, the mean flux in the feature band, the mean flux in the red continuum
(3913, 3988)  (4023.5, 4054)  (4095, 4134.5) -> -3.7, 9.58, 11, 9.96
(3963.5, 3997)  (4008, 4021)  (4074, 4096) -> -1.5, 9.52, 11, 10.6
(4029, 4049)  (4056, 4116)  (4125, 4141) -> 4.9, 11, 10.2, 11.2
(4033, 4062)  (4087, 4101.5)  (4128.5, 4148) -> 2.1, 11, 9.42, 11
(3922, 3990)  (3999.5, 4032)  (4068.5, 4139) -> -3.6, 9.49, 10.9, 10.3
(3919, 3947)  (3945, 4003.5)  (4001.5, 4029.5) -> 1.1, 9.32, 9.93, 10.9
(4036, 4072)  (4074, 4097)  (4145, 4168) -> 1.0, 11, 10.5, 11.1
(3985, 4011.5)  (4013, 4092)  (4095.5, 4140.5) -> -2.9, 10.9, 10.9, 10.1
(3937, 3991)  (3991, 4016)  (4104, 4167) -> -2.1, 9.75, 10.8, 10.8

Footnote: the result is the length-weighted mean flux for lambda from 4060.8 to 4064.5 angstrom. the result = 11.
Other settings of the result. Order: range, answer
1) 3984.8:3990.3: 11.2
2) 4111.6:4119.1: 10.4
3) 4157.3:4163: 11.3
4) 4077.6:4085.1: 10.9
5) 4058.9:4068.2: 11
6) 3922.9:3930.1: 9.89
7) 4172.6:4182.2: 11.4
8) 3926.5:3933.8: 8.21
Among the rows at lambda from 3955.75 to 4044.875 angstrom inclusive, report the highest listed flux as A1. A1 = 11.26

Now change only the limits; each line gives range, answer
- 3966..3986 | 11.11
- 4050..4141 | 11.32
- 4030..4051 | 11.2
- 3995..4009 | 11.08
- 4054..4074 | 11.16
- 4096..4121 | 10.73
